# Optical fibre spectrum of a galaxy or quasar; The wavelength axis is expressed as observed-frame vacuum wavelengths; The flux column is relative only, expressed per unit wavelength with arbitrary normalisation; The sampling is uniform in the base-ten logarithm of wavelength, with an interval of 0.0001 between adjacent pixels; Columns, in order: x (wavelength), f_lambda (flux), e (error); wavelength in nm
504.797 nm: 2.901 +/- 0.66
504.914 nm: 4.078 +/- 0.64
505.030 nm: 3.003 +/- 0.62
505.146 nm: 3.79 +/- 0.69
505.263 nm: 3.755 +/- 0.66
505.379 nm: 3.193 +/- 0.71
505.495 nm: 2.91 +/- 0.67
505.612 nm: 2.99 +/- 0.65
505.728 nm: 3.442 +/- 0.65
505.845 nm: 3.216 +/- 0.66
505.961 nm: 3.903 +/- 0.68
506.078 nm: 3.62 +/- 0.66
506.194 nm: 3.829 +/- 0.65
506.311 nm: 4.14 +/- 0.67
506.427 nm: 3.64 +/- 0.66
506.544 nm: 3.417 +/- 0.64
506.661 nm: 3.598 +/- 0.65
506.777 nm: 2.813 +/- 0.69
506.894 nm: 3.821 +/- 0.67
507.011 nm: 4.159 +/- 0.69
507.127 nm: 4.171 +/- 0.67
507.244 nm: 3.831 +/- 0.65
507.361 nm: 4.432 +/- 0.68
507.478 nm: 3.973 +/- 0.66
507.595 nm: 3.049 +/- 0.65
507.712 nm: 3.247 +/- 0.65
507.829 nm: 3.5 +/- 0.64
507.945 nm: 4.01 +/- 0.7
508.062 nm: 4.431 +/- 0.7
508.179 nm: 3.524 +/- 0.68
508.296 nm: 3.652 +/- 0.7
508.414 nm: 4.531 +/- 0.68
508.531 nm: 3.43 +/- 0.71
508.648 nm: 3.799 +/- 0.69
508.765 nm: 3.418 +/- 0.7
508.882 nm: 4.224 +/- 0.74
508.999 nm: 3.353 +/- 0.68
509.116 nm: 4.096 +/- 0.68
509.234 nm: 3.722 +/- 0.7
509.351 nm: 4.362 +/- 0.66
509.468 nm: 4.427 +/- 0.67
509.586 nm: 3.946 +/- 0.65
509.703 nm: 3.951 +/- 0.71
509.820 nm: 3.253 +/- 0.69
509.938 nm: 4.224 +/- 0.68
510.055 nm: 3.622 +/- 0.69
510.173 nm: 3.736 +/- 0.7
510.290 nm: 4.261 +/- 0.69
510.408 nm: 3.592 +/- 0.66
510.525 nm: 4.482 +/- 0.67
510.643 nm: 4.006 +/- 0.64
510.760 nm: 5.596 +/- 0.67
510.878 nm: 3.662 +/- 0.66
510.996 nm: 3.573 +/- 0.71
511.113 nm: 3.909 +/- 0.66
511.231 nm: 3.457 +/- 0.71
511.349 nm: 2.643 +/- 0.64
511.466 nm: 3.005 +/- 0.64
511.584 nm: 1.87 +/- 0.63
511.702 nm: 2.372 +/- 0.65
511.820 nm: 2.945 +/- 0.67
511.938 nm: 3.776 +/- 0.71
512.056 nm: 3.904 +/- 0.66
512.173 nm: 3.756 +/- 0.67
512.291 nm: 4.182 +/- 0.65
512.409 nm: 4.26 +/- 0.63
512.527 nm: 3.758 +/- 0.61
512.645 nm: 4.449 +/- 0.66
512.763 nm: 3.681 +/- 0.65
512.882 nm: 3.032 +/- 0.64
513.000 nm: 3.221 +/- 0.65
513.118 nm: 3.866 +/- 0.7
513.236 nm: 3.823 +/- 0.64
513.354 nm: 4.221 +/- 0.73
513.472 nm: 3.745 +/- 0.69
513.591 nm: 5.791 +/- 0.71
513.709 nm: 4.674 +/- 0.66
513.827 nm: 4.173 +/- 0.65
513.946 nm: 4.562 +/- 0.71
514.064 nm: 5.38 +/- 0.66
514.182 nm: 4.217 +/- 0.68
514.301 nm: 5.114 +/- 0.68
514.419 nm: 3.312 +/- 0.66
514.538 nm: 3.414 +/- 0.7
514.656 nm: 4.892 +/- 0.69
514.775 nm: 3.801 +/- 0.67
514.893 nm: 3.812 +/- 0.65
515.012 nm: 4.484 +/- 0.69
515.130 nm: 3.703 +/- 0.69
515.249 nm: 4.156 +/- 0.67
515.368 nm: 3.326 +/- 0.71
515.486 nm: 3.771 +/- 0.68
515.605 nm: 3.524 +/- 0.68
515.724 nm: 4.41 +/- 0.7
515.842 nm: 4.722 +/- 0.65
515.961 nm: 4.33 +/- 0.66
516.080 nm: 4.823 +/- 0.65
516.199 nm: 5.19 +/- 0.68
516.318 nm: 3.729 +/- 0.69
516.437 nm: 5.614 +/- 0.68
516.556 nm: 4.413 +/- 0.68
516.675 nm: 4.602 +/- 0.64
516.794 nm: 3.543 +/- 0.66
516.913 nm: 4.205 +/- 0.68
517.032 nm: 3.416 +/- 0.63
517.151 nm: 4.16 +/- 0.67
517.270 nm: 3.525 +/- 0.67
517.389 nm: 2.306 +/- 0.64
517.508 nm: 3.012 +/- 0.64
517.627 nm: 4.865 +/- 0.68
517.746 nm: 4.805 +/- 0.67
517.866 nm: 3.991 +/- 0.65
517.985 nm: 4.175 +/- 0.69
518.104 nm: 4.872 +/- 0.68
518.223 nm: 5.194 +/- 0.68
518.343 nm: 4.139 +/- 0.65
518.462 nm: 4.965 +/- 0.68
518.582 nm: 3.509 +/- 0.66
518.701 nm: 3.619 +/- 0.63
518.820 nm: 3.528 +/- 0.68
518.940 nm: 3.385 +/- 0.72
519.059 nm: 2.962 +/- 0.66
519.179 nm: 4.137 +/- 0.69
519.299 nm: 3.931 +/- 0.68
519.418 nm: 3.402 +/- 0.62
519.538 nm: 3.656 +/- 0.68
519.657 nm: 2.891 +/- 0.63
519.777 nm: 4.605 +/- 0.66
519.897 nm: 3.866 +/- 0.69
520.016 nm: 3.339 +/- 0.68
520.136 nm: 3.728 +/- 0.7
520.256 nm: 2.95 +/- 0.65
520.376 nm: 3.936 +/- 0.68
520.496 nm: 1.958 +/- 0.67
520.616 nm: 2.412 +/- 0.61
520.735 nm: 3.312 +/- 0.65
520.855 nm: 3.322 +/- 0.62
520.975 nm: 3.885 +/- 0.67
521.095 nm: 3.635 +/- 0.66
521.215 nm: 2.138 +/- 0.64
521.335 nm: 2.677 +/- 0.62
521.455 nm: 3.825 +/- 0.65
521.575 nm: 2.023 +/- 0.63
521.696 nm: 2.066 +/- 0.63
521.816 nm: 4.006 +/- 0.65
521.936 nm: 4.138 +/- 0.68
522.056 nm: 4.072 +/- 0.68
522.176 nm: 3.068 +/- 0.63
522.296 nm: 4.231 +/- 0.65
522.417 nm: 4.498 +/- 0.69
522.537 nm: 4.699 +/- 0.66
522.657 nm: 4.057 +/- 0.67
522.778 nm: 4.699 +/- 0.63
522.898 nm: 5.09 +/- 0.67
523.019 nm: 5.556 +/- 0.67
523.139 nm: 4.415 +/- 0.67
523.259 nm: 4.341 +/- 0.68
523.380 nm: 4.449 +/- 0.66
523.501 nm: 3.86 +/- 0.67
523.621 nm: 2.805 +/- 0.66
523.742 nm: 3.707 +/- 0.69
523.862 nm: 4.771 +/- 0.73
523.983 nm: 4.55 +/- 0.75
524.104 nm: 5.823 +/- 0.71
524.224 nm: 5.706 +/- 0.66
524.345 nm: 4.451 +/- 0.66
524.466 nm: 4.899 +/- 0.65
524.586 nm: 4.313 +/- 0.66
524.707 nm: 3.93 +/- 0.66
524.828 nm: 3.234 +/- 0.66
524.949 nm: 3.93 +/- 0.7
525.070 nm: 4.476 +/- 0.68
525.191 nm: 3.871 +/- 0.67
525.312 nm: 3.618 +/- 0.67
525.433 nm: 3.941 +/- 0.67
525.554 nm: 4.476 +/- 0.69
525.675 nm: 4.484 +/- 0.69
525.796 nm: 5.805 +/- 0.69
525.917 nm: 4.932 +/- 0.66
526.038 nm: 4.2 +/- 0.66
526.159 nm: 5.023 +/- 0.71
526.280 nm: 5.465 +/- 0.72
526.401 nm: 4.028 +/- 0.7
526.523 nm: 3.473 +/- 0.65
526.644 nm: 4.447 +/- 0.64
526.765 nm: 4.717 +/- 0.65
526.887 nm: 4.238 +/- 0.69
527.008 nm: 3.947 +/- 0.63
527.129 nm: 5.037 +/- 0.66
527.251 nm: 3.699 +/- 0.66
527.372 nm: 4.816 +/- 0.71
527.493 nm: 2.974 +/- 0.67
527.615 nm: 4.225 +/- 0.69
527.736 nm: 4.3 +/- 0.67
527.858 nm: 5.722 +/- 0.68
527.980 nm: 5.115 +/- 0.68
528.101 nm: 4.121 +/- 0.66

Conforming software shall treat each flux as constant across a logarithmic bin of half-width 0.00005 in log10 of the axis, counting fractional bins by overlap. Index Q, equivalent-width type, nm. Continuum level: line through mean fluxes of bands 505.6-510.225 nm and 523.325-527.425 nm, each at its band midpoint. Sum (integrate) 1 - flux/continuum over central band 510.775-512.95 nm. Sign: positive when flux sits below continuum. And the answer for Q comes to 0.23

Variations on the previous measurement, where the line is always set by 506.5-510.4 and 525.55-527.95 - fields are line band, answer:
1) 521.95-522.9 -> 0.02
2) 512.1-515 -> -0.09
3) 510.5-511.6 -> 0.07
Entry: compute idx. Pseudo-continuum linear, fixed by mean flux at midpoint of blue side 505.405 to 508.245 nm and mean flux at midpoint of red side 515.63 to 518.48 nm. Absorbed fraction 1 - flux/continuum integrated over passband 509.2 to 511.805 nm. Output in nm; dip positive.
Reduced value 0.11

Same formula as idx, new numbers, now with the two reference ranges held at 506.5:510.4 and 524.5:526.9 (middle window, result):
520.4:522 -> 0.437 nm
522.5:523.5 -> -0.084 nm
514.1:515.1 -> -0.036 nm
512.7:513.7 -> 0.000 nm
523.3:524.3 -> -0.041 nm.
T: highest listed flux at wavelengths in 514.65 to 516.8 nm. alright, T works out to 5.614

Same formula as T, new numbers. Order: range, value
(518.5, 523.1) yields 5.556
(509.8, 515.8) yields 5.791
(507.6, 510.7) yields 4.531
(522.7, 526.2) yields 5.823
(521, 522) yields 4.138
